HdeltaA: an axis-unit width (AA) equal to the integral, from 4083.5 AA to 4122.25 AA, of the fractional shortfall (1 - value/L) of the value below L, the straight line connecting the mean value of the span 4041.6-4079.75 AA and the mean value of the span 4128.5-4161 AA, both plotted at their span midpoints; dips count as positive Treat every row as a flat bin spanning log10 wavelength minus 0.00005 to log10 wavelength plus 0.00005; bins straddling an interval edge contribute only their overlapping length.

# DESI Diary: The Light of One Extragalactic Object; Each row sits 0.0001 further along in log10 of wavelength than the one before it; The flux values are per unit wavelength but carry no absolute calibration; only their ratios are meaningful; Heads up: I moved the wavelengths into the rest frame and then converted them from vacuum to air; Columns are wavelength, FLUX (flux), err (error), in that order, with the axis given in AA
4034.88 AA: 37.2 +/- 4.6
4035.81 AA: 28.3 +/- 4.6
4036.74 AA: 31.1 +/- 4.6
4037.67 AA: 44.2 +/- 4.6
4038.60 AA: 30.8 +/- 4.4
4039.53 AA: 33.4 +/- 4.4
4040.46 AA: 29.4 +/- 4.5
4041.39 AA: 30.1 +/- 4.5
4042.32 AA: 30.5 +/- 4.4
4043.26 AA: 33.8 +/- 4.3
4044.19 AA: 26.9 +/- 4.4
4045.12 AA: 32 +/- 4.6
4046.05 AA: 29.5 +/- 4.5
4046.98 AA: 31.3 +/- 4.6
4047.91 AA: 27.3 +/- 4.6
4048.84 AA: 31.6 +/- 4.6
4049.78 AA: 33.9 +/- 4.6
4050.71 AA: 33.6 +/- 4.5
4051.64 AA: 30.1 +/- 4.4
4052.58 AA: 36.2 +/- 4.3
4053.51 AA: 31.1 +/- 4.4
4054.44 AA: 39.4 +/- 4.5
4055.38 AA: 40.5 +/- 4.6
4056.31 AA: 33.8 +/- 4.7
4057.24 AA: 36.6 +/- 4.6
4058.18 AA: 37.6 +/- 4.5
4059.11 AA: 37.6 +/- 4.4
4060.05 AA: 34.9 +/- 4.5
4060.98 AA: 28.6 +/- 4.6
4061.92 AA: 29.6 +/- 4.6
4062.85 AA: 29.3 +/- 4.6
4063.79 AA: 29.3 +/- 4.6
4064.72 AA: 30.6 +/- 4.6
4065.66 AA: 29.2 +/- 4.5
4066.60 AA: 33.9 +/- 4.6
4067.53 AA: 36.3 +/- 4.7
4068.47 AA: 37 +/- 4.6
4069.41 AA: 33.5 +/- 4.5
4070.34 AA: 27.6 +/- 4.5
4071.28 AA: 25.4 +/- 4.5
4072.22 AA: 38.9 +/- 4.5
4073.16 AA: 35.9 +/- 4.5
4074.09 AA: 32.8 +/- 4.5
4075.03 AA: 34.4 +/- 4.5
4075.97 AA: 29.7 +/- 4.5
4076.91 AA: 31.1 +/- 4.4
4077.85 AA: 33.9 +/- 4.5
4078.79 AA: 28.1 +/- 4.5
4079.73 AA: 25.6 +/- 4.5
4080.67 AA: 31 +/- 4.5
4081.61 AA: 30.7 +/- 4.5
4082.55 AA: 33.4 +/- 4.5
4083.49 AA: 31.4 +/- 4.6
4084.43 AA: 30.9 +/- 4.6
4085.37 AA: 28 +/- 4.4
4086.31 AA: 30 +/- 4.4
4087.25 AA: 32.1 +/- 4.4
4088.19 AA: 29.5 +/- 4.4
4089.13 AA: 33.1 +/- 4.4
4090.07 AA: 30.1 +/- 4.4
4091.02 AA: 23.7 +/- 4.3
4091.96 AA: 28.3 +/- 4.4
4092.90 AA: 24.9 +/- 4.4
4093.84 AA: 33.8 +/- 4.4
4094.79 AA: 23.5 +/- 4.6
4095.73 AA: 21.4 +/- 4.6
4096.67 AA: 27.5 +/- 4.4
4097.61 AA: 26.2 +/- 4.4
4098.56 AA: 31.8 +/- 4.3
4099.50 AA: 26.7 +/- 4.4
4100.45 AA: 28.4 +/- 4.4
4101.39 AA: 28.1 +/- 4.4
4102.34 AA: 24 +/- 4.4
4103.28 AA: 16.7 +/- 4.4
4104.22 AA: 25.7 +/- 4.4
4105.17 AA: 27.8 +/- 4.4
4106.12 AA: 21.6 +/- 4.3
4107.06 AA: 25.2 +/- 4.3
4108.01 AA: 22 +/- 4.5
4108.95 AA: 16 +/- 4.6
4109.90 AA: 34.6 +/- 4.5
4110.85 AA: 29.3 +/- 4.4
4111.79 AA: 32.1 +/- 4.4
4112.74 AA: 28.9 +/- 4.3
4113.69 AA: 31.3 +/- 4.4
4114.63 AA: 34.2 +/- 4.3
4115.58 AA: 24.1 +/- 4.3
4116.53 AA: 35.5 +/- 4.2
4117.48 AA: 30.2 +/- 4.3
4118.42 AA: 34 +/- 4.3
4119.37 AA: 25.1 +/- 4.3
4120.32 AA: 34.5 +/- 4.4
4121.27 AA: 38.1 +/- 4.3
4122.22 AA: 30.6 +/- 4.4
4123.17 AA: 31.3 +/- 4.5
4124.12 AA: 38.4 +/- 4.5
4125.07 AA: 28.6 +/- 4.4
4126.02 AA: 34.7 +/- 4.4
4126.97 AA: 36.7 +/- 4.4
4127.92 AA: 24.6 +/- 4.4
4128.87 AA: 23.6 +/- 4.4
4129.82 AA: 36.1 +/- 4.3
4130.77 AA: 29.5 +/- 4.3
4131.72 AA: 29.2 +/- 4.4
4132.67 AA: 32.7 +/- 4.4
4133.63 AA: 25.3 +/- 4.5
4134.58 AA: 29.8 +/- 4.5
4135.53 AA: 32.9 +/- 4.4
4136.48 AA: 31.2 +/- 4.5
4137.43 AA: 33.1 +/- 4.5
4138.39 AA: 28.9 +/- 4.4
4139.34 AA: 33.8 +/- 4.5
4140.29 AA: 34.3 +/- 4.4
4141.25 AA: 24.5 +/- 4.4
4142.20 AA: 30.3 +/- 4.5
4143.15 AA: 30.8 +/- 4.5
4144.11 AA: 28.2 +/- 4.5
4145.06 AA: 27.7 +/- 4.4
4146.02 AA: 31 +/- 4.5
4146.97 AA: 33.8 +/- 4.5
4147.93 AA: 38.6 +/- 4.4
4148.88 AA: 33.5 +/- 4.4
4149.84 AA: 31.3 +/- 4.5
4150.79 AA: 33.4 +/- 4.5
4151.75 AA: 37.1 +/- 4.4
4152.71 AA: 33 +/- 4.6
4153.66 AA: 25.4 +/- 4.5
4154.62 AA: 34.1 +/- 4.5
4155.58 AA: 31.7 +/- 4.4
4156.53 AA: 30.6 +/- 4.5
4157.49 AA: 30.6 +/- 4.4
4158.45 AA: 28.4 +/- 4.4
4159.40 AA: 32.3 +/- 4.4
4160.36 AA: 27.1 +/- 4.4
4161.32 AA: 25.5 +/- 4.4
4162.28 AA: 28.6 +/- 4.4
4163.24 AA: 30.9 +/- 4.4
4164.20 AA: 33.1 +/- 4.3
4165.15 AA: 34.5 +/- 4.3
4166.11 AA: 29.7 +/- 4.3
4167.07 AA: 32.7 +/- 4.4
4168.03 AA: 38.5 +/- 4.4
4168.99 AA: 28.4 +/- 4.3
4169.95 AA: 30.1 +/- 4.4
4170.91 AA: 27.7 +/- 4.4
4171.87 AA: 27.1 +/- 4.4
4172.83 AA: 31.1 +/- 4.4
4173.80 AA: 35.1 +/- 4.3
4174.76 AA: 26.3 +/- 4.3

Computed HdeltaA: 4.2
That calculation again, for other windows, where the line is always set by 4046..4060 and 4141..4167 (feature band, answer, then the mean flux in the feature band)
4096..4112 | 3.3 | 25.9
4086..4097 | 1.6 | 28.1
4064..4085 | 1.1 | 31.8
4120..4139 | 0.2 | 31.5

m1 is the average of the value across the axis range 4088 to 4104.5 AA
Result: 26.8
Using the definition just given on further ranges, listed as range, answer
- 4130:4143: 30.6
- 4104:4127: 29.9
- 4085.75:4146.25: 29.2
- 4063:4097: 30.5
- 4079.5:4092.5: 29.9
